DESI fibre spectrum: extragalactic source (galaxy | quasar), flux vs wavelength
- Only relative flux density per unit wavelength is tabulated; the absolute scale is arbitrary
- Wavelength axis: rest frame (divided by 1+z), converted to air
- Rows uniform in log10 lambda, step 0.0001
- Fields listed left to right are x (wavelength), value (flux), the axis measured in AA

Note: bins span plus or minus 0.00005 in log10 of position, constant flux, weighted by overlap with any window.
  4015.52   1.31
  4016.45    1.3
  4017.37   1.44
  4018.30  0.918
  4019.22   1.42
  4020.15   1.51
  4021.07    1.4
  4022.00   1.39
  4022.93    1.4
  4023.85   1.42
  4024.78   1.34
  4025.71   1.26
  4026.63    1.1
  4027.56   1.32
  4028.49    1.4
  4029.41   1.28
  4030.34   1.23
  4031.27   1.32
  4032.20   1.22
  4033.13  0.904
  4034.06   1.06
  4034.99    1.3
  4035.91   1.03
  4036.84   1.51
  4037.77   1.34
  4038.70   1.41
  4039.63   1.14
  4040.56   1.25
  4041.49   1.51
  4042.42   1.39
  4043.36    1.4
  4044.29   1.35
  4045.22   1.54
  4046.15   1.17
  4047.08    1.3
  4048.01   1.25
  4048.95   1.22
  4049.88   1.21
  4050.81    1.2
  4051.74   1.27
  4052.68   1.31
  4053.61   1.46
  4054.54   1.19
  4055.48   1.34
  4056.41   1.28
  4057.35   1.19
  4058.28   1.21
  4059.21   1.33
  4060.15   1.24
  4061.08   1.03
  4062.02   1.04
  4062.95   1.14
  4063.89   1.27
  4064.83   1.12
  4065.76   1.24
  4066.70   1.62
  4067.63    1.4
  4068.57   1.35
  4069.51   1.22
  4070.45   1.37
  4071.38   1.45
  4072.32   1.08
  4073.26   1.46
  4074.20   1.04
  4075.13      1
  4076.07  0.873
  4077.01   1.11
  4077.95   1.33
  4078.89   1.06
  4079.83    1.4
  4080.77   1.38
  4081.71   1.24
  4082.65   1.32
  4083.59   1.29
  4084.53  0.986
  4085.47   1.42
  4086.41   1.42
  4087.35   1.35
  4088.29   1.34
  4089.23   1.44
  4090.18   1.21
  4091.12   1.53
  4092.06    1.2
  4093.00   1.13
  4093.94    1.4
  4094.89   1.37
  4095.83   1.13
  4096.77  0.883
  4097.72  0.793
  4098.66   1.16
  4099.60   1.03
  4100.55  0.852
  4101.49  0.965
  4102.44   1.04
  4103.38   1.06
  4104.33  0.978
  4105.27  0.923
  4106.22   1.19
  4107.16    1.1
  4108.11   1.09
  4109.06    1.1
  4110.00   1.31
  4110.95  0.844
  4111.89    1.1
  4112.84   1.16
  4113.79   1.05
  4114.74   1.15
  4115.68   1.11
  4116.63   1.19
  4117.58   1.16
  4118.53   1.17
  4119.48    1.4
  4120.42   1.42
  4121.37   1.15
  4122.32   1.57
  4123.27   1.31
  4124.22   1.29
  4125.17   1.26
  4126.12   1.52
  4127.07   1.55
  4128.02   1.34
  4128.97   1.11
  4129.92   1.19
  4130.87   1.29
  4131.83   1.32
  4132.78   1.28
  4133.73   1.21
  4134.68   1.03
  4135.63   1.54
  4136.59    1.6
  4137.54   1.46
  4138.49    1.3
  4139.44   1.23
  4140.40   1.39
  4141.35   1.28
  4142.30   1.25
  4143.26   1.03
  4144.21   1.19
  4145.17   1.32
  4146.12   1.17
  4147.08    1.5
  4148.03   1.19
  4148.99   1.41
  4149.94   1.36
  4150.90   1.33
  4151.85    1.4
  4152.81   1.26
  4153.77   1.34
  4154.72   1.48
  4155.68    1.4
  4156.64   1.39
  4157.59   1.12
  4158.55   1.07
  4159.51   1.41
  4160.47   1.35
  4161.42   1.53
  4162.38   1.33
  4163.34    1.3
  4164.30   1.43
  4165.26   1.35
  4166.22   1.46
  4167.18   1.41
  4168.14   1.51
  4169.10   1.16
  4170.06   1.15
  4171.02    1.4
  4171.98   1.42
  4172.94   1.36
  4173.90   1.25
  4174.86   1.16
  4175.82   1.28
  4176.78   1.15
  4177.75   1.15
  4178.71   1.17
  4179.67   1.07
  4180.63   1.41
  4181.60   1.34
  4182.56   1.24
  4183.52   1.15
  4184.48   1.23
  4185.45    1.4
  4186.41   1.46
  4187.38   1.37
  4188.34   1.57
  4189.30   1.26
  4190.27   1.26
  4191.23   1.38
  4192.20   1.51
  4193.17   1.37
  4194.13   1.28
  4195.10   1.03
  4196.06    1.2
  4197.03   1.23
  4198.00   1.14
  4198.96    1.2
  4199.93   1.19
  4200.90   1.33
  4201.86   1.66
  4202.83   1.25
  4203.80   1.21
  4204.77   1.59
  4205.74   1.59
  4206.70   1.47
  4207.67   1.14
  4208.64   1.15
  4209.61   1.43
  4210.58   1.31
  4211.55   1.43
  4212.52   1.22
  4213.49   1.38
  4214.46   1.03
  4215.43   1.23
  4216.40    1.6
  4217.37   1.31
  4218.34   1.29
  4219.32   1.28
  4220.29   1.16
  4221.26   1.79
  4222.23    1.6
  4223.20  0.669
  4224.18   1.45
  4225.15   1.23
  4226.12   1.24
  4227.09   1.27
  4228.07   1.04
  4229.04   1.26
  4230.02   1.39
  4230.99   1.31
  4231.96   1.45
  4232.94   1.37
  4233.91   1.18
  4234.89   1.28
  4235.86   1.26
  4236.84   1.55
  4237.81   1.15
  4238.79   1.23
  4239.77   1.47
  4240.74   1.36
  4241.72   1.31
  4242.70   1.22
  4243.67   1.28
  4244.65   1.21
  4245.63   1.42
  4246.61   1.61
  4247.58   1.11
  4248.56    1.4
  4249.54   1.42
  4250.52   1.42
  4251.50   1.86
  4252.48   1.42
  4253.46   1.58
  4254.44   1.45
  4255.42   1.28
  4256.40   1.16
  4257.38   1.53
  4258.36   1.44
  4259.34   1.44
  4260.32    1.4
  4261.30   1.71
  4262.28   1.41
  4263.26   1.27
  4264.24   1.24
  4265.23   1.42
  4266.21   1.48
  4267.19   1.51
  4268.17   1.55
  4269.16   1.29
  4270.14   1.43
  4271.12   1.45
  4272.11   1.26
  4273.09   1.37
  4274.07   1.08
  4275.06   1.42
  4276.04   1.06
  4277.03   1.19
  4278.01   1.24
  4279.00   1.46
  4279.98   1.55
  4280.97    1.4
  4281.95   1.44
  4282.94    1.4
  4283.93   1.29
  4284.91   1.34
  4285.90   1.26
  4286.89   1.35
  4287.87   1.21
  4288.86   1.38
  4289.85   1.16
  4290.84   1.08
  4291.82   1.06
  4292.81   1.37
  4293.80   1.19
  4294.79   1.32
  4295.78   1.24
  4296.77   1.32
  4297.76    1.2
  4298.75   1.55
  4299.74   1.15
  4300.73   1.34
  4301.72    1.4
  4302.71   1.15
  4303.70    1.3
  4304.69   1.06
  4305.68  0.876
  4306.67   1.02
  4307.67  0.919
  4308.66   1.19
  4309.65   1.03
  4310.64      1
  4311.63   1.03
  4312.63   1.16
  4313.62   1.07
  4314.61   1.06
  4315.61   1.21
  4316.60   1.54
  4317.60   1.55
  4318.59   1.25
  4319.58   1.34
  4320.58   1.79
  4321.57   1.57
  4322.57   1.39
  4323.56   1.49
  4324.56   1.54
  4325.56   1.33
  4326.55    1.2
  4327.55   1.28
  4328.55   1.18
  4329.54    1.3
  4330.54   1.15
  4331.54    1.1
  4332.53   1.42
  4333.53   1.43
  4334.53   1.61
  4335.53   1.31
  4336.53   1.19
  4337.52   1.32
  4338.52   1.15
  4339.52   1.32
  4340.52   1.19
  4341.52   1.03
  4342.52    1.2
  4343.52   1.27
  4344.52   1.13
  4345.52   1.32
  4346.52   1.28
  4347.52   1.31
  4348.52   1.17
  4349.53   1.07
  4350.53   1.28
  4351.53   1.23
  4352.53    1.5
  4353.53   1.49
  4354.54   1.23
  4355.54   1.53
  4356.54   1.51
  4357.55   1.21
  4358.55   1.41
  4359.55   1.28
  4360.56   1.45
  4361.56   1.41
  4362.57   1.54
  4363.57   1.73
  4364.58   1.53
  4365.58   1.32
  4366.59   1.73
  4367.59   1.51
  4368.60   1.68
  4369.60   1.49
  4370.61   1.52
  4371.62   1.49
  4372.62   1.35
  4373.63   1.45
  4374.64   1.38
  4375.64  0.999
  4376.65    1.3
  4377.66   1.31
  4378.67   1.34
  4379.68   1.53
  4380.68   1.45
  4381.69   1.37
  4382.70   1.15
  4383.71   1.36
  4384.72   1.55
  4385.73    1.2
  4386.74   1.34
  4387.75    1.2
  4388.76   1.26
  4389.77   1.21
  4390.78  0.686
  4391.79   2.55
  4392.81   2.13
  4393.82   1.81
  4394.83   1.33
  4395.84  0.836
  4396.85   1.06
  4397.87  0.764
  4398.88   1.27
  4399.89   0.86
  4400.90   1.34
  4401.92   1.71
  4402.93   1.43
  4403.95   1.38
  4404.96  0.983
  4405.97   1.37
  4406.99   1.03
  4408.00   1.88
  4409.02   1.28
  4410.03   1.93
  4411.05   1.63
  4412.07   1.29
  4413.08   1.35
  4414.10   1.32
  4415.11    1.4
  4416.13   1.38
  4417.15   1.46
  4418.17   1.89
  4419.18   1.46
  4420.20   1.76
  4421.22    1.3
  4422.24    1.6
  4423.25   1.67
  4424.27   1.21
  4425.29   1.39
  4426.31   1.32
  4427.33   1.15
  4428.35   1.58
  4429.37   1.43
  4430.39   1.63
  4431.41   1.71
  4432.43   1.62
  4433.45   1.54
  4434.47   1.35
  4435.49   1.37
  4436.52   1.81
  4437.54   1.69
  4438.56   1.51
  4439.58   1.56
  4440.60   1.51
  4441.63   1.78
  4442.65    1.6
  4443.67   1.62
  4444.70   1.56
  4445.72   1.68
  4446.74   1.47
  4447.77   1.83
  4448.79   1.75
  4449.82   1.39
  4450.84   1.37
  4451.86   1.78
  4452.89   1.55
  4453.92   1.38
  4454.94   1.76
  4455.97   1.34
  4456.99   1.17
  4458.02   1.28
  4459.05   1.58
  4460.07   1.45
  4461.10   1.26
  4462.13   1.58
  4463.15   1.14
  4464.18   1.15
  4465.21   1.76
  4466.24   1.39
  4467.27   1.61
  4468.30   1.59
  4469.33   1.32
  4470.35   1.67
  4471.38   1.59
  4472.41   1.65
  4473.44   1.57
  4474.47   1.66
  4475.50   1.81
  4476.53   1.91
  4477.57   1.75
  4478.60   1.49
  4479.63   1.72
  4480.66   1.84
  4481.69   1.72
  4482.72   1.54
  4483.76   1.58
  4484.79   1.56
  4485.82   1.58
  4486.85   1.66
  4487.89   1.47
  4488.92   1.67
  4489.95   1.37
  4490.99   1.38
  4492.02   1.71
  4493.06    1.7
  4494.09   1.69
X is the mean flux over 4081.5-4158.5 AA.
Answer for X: 1.24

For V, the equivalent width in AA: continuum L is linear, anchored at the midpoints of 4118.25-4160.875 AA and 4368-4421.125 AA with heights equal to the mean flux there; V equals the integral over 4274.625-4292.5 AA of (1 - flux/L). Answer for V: 0.9 AA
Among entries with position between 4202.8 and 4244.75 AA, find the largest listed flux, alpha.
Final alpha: 1.79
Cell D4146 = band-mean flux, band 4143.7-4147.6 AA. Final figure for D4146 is 1.29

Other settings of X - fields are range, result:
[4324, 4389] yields 1.35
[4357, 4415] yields 1.39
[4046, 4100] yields 1.24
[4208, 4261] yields 1.34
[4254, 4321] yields 1.29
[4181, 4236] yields 1.31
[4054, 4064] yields 1.21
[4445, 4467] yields 1.48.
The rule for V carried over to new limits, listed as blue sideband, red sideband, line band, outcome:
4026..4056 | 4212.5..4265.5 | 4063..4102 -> 2.1 AA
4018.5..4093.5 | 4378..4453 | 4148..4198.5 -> 0.9 AA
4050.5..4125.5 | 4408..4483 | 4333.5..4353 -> 2.5 AA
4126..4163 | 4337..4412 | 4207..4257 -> 0.3 AA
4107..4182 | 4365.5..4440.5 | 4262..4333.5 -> 4.2 AA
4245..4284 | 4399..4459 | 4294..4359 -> 7.2 AA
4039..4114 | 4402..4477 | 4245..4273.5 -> -1.3 AA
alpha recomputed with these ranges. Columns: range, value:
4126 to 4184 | 1.6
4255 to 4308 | 1.71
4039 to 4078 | 1.62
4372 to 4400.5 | 2.55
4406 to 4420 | 1.93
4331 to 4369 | 1.73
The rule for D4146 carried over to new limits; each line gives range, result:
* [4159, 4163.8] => 1.38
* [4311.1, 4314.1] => 1.09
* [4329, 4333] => 1.24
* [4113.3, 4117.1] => 1.13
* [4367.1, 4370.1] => 1.56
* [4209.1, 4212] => 1.39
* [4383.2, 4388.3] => 1.33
